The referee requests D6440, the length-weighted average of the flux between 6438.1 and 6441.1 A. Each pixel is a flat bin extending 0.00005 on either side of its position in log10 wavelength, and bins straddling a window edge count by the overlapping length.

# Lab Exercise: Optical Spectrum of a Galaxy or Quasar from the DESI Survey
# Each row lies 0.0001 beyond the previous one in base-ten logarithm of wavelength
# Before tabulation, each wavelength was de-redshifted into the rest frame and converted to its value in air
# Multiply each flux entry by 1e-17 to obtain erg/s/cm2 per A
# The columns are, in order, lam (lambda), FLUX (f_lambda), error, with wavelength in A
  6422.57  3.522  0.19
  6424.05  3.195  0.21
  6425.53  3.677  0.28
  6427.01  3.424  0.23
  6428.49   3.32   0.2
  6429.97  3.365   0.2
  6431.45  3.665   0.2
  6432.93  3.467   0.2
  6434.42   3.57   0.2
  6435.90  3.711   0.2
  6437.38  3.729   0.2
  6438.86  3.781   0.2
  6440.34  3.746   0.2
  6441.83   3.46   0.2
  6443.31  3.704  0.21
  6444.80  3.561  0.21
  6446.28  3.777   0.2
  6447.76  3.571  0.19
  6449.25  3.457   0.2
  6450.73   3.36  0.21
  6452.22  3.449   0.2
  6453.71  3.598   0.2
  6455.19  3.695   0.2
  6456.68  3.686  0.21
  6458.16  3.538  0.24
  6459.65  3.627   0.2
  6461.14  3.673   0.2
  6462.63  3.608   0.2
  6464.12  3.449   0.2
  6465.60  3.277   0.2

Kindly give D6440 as 3.76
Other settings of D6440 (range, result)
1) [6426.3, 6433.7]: 3.45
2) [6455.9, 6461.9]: 3.63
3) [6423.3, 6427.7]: 3.43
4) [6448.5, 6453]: 3.42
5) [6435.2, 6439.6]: 3.75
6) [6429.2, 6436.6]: 3.55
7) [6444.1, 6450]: 3.6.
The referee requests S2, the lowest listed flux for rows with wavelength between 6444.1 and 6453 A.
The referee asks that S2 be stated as 3.36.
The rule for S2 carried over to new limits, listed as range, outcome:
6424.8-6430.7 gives 3.32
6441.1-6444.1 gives 3.46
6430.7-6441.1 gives 3.467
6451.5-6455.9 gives 3.449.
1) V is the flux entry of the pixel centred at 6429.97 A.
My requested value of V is 3.365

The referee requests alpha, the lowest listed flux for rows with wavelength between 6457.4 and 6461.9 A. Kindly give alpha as 3.538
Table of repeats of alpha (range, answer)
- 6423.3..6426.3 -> 3.195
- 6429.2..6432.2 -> 3.365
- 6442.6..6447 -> 3.561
